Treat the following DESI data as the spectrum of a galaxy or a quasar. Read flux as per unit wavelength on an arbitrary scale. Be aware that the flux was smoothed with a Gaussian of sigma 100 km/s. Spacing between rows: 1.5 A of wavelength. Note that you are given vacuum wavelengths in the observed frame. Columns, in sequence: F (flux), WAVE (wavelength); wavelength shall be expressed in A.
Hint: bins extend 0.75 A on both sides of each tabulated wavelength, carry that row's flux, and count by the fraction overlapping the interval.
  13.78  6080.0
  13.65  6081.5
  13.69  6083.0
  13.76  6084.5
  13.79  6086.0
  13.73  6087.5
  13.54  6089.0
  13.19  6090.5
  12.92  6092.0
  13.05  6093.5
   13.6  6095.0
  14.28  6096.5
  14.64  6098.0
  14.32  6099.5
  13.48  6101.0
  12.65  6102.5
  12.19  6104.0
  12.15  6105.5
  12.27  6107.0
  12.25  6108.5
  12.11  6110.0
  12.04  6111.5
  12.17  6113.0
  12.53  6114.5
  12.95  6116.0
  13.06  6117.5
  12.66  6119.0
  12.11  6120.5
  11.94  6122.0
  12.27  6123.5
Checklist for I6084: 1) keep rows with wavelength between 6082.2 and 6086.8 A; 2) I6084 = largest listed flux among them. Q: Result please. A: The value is 13.79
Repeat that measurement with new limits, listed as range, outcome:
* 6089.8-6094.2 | 13.19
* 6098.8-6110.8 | 14.32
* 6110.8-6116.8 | 12.95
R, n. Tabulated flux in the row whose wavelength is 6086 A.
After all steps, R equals 13.79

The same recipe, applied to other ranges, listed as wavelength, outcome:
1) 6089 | 13.54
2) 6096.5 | 14.28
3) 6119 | 12.66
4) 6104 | 12.19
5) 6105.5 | 12.15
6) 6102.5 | 12.65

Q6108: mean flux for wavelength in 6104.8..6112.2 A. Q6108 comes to 12.2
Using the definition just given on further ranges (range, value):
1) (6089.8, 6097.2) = 13.4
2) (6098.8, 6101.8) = 13.9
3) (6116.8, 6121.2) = 12.6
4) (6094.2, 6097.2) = 13.9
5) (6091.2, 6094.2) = 13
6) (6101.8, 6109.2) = 12.3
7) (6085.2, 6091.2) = 13.6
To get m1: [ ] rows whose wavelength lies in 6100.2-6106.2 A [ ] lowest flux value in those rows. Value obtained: 12.15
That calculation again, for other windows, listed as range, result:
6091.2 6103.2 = 12.65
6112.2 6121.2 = 12.11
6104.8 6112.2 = 12.04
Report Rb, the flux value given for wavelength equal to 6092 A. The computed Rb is 12.92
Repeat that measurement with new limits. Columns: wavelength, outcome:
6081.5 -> 13.65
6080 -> 13.78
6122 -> 11.94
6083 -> 13.69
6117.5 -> 13.06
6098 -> 14.64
